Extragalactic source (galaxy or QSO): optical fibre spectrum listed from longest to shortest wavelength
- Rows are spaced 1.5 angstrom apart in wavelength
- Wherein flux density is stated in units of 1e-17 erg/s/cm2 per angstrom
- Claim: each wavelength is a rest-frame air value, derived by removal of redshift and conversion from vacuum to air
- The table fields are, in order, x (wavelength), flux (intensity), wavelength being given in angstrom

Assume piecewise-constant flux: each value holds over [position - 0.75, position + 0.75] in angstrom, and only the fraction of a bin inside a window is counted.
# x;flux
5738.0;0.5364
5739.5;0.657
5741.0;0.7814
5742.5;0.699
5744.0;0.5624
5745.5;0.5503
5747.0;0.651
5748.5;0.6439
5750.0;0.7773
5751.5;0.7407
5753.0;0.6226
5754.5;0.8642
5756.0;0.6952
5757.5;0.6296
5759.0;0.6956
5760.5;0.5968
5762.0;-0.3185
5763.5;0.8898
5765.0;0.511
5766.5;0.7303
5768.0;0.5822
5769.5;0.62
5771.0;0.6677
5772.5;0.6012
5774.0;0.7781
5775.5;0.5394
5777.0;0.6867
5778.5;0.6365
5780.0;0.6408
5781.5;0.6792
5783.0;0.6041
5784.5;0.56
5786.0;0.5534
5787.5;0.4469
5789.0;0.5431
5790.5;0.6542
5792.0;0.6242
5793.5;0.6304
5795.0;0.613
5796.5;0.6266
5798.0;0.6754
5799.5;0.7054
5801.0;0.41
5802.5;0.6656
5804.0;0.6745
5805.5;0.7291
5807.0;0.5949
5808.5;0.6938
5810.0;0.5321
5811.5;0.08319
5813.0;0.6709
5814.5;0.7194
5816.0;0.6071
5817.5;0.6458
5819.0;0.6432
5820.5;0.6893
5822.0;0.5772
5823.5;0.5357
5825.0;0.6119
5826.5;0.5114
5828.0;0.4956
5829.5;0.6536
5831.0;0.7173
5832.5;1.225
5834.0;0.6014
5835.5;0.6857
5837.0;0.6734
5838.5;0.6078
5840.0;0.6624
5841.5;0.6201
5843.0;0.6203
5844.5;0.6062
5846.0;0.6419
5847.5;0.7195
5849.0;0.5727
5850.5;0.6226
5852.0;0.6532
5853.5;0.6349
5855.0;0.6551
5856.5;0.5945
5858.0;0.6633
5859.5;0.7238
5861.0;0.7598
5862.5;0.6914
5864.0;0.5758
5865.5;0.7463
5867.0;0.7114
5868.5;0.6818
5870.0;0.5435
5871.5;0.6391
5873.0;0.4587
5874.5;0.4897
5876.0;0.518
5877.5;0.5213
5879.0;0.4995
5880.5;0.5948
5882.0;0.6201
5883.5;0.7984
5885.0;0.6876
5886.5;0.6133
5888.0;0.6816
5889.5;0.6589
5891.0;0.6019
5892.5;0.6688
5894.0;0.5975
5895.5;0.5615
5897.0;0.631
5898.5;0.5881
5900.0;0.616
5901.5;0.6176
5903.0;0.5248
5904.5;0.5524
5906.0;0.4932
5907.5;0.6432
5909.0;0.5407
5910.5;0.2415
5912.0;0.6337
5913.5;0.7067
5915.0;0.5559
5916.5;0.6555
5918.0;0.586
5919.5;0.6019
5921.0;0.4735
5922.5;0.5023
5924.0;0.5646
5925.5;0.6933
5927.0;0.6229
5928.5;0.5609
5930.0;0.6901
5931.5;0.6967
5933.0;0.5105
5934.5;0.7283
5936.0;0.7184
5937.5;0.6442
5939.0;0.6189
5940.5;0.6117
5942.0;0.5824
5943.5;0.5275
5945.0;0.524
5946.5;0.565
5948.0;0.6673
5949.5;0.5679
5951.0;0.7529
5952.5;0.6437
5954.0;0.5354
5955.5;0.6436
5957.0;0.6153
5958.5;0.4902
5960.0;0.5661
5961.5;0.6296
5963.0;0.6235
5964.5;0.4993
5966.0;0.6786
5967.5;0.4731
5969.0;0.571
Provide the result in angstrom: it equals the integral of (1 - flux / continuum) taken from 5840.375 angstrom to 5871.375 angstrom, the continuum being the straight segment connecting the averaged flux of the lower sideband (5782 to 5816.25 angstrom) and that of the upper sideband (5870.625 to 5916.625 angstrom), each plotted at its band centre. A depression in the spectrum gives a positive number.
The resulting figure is -3.3 angstrom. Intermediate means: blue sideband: 0.592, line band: 0.652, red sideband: 0.586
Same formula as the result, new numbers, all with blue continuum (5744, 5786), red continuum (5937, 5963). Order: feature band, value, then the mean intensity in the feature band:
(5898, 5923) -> 1.8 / 0.561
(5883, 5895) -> -1.0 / 0.659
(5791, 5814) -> 0.8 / 0.597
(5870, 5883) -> 1.3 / 0.548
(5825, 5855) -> -2.2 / 0.658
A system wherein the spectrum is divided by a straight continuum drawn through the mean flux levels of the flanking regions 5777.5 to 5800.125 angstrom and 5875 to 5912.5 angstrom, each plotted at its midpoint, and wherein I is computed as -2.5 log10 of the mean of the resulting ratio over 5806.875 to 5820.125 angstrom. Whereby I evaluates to 0.05 mag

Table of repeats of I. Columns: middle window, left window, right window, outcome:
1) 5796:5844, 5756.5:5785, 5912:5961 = -0.05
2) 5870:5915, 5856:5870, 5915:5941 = 0.11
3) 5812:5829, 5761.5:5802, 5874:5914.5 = -0.02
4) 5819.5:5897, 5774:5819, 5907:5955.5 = -0.06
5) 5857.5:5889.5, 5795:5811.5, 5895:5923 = -0.09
